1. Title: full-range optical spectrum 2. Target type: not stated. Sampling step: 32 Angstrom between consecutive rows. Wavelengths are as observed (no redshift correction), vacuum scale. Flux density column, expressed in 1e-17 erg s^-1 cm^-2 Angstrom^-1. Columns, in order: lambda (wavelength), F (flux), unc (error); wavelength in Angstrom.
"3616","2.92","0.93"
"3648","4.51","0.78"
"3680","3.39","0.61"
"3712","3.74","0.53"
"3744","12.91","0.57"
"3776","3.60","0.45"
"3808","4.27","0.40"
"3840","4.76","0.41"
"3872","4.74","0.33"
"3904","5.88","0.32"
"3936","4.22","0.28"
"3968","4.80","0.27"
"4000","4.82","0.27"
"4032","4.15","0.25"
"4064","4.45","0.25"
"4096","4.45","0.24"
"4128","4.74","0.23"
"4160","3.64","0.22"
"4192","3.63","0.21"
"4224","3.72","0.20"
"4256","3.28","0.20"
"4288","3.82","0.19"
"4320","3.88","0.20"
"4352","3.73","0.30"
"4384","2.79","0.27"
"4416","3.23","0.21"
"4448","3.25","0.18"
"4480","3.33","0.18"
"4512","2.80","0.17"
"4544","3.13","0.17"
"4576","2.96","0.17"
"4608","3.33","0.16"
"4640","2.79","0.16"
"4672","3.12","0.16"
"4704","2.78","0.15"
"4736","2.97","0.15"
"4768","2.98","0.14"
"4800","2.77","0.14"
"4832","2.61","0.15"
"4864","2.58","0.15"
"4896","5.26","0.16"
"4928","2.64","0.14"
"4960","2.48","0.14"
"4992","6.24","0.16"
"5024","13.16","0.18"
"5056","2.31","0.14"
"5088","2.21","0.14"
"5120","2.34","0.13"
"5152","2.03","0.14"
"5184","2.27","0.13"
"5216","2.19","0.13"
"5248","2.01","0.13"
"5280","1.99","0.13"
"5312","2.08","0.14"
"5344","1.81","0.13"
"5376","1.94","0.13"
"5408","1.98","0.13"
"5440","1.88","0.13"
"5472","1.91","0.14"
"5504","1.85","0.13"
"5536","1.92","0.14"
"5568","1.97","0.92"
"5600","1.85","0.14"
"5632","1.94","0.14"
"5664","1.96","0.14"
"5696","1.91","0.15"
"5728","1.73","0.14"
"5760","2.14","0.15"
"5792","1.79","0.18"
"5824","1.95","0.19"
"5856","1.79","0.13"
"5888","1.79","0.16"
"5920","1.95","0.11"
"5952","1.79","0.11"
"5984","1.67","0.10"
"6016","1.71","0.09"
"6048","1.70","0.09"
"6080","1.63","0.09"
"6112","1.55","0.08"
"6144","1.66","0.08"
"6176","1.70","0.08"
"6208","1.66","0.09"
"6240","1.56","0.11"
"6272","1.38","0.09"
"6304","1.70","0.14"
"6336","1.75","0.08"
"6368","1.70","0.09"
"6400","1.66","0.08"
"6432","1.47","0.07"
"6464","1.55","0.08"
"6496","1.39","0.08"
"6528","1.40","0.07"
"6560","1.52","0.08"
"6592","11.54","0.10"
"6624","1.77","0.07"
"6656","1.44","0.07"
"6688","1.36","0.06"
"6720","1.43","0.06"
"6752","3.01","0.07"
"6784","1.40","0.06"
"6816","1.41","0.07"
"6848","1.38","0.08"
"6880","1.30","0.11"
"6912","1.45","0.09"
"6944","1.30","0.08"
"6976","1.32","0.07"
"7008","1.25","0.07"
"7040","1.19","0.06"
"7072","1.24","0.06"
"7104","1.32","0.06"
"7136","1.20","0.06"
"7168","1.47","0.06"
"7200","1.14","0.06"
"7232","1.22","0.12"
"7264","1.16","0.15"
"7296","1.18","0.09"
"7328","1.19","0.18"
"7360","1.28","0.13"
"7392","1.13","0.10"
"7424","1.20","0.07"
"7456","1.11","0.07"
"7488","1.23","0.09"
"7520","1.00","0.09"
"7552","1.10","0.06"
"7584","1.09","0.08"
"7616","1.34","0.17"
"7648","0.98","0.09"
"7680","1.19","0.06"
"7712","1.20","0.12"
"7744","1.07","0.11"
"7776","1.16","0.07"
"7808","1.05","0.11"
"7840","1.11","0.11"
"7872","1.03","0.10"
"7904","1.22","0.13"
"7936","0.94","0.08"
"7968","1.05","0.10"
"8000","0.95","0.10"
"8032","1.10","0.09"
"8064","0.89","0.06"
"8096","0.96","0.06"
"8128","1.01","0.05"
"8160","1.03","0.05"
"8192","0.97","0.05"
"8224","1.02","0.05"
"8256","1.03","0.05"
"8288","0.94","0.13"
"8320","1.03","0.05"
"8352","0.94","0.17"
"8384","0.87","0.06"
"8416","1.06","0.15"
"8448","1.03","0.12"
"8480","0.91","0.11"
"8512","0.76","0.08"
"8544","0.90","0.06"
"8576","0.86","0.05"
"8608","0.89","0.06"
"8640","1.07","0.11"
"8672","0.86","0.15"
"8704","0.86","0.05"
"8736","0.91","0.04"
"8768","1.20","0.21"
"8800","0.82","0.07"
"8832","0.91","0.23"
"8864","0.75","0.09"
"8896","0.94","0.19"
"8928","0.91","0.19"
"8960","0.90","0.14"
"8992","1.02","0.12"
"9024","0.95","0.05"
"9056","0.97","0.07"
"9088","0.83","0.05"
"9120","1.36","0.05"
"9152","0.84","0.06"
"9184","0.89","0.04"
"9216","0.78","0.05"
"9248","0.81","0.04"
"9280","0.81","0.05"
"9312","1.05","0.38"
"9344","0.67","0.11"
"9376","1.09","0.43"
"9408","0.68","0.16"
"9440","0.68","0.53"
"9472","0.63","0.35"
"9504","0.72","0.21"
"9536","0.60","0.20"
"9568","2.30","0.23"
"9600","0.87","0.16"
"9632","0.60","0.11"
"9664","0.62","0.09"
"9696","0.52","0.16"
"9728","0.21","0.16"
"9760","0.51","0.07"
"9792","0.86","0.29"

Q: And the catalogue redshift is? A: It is 0.00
